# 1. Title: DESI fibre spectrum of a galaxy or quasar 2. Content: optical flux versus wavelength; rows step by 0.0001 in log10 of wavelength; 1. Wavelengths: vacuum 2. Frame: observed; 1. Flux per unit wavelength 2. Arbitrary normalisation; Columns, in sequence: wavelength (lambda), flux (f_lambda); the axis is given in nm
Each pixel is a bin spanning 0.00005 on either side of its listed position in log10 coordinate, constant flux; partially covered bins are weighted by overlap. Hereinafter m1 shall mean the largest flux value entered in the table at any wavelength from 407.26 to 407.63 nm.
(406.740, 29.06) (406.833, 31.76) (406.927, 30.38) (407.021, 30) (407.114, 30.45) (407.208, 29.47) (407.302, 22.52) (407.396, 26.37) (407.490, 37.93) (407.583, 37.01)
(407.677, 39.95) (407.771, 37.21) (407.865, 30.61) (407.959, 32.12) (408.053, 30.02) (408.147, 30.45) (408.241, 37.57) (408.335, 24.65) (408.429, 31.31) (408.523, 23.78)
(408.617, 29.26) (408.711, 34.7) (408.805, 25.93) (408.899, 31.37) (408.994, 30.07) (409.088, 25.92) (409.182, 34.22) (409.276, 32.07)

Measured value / 37.93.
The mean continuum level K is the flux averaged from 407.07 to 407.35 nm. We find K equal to 27.4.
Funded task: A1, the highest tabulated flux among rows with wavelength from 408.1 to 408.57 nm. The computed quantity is 37.57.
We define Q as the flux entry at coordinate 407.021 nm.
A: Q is 30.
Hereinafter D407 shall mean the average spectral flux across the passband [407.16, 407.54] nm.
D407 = 29.2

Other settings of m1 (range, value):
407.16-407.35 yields 29.47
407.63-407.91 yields 39.95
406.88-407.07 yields 30.38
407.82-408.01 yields 32.12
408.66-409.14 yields 34.7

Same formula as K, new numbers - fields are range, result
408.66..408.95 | 30.6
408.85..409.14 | 29.2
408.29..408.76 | 28.8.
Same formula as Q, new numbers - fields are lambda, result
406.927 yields 30.38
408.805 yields 25.93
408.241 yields 37.57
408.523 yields 23.78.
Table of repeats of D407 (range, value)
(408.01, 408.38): 30.7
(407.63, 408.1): 33.9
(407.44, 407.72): 38.2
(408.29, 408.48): 27.9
